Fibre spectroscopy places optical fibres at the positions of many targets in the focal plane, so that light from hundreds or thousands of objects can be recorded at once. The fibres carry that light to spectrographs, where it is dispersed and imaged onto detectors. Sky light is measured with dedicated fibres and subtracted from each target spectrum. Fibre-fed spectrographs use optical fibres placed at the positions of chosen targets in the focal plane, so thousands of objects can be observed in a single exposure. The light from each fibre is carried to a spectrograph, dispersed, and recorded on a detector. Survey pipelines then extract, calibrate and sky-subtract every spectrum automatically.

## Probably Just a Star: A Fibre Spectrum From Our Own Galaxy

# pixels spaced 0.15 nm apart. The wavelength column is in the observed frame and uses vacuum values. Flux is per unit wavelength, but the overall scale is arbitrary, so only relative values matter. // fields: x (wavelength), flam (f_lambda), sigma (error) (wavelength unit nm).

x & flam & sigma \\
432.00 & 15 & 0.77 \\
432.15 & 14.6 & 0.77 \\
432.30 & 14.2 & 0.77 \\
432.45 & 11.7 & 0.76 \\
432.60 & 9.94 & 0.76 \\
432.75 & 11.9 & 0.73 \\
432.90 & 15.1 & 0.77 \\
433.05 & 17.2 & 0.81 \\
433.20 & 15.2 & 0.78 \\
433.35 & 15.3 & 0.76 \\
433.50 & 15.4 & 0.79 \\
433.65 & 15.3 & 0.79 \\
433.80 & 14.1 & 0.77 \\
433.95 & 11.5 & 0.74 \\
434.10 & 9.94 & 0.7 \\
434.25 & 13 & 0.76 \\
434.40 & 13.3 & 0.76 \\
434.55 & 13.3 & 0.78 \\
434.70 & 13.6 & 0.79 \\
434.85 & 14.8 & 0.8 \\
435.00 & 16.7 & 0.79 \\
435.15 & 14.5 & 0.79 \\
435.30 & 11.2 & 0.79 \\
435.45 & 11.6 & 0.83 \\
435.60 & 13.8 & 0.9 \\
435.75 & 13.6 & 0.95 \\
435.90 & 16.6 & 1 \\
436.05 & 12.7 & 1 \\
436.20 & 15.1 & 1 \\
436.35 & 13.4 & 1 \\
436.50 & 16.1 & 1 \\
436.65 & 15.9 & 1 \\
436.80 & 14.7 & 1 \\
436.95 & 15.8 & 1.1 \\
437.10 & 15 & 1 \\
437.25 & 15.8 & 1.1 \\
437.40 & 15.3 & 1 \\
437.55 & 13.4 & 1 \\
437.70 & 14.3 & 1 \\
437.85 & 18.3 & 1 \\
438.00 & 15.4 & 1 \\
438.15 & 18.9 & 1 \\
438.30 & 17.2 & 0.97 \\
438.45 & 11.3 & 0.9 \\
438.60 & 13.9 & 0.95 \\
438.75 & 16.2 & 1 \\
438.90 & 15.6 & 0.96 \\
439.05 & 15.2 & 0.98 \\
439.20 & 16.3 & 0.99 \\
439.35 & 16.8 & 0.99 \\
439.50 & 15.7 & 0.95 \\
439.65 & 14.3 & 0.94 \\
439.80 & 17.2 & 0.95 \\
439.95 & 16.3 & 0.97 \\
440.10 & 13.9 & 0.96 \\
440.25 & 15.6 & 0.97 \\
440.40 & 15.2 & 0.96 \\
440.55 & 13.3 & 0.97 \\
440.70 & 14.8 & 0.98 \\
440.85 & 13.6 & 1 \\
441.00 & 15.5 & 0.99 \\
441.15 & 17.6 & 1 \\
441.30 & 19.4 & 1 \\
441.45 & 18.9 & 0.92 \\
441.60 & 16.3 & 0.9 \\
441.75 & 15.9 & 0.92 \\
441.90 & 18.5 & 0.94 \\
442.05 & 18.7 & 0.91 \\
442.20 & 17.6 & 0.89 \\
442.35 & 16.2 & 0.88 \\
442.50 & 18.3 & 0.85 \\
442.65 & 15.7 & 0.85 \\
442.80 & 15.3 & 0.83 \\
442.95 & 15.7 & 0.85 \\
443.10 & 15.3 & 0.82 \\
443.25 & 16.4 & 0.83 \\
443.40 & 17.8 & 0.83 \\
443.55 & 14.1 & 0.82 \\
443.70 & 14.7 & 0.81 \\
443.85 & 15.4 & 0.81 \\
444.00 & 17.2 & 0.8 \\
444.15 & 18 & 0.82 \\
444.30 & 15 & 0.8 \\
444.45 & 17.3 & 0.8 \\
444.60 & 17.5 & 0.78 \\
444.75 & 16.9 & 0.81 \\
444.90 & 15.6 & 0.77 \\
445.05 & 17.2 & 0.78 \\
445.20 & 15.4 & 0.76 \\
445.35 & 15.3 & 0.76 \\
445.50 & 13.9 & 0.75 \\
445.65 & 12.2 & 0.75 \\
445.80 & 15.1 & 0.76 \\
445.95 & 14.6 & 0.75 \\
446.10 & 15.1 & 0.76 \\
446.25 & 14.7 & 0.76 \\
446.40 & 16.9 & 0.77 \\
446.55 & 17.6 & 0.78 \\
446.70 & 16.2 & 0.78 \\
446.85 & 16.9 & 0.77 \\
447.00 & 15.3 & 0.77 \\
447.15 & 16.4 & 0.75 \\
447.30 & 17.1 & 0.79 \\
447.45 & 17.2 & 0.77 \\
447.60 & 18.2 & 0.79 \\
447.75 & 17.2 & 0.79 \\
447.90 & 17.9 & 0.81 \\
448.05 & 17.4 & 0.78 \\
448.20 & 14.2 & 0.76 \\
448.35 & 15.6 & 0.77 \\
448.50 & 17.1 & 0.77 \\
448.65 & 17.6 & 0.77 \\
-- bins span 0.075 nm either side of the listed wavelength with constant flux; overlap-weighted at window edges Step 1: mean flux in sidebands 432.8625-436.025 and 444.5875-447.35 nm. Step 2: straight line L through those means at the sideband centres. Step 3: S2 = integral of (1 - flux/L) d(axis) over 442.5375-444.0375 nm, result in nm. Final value -0.04 nm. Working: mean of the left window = 14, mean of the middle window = 15.8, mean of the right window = 15.7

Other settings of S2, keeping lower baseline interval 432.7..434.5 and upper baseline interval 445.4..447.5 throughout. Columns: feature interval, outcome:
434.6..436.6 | 0.01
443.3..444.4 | -0.06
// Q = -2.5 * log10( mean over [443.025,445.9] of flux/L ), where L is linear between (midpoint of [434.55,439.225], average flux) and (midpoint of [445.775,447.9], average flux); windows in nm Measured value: 0.02 mag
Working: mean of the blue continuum 14.9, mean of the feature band 15.8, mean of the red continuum 16.4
